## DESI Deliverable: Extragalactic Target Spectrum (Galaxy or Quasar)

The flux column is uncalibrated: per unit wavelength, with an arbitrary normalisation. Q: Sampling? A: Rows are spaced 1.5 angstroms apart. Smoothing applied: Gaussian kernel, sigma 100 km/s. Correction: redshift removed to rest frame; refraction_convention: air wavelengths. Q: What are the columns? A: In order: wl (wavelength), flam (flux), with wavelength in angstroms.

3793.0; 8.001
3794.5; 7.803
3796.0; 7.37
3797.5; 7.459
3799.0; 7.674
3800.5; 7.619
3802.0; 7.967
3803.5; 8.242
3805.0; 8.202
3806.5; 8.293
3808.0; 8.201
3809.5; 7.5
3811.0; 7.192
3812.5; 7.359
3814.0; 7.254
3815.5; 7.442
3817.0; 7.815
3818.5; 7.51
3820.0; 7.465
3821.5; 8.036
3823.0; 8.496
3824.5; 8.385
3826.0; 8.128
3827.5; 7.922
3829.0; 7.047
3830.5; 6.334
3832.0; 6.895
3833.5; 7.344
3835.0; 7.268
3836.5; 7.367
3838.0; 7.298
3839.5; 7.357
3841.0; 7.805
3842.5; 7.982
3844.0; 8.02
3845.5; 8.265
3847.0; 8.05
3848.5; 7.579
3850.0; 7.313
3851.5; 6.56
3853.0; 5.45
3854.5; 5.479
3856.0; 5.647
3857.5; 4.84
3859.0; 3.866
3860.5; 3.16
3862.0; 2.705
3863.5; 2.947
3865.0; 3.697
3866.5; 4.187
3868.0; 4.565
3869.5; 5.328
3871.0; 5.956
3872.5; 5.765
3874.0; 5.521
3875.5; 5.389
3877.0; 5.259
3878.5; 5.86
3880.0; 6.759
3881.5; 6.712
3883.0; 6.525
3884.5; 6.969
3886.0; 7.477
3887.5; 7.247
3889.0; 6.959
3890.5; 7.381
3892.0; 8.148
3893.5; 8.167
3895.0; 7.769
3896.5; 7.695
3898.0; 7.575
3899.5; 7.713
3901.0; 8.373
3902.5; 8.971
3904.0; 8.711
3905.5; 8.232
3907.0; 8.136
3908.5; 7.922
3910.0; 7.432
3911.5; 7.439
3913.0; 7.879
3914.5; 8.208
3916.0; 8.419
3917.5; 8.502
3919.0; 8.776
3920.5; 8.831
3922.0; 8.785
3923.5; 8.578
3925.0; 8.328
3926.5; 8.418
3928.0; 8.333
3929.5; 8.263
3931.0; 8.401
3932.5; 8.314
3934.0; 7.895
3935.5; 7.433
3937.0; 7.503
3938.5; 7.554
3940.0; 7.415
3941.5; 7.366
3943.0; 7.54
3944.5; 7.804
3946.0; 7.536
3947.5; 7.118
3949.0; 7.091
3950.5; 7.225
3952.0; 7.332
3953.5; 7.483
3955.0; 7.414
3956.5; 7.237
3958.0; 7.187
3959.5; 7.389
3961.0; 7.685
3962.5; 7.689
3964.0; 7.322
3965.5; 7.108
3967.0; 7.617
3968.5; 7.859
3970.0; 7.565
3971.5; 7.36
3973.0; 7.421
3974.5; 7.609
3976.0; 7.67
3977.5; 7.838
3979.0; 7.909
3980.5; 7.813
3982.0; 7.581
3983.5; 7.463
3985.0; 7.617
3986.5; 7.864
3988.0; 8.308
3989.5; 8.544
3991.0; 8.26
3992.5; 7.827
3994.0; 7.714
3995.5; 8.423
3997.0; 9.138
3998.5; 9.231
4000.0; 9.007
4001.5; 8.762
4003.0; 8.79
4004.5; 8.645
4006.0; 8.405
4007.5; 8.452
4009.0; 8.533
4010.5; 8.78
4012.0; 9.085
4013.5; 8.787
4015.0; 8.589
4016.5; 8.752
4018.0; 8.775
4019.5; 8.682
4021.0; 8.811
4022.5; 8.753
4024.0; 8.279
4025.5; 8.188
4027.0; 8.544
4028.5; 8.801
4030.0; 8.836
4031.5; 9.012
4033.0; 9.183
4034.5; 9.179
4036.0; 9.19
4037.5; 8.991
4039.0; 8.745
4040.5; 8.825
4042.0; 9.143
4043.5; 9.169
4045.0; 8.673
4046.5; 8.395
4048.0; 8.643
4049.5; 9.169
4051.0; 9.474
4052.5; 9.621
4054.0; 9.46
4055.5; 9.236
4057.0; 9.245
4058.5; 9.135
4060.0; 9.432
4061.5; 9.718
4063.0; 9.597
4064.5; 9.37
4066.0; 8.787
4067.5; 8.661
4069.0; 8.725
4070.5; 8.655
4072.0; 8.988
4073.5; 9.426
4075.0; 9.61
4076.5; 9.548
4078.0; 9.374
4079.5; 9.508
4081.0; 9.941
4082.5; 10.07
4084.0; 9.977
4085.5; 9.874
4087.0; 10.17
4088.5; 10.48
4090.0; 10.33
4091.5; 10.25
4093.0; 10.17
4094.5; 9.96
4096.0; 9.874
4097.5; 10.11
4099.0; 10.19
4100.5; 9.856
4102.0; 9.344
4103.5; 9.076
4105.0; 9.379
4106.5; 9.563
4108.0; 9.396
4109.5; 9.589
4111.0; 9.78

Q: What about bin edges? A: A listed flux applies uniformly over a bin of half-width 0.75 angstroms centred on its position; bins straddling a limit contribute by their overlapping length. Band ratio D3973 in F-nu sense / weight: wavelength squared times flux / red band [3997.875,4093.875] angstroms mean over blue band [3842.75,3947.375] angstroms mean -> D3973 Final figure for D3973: 1.4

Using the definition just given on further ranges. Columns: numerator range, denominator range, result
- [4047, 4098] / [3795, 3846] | 1.42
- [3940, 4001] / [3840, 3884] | 1.41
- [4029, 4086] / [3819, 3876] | 1.61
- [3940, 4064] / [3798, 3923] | 1.26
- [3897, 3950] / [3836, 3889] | 1.37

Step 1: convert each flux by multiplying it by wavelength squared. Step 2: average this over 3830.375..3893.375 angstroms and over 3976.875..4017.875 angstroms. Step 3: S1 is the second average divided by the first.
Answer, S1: 1.4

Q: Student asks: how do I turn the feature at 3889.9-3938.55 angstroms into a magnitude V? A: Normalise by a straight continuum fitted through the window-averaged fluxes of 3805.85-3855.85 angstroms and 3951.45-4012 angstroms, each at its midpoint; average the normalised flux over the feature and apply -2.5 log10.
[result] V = -0.06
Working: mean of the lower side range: 7.44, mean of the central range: 8.13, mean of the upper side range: 7.96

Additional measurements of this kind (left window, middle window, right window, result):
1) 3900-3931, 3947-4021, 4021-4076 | 0.088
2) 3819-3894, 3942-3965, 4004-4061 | 0.059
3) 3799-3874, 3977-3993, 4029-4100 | 0.075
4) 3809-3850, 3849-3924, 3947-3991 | 0.133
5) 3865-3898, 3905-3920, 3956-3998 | -0.181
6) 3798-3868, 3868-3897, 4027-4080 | 0.120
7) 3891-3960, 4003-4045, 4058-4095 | 0.028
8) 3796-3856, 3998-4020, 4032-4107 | 0.025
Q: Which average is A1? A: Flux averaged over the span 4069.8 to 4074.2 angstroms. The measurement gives 9.02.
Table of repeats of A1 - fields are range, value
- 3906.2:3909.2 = 8.03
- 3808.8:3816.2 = 7.35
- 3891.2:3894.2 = 8.14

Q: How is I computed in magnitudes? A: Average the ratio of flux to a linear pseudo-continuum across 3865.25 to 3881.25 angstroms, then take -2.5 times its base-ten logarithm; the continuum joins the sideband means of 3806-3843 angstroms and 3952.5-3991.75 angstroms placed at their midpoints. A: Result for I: 0.36 mag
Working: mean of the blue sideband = 7.58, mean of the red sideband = 7.64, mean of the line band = 5.44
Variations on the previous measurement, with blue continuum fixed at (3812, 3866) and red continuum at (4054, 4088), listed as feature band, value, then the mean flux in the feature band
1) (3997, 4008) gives -0.02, 8.79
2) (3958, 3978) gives 0.09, 7.53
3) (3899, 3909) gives -0.12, 8.32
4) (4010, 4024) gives 0.00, 8.75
